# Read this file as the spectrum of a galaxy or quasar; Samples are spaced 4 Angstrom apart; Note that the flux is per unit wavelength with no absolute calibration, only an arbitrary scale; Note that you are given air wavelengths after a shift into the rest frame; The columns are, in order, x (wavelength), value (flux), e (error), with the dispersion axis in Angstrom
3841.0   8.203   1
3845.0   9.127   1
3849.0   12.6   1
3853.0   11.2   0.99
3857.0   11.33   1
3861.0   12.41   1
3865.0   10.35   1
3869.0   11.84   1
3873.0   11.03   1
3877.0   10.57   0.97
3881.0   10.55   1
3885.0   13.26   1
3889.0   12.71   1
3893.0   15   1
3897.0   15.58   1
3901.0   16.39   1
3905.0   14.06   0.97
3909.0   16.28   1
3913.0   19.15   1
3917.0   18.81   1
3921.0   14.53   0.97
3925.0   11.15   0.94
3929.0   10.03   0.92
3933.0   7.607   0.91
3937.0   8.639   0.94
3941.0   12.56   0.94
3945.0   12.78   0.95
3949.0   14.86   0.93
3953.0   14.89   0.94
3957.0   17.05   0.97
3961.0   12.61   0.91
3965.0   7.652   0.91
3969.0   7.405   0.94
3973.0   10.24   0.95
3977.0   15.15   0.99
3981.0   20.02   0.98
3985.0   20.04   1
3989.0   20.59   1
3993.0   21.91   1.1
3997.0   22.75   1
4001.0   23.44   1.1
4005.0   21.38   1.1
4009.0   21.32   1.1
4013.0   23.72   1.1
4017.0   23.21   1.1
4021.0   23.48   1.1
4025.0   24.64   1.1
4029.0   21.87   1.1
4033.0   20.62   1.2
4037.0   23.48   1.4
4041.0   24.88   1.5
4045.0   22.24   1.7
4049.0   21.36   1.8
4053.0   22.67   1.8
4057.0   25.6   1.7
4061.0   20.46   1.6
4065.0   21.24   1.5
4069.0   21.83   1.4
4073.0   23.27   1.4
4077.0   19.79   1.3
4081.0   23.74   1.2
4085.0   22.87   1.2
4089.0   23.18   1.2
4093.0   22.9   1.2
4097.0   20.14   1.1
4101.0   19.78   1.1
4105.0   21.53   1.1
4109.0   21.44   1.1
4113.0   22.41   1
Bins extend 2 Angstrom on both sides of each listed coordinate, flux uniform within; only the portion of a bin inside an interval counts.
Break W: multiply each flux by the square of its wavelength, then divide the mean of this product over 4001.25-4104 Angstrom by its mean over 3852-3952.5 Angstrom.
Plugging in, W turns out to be 1.9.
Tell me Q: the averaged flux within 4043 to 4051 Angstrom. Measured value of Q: 21.8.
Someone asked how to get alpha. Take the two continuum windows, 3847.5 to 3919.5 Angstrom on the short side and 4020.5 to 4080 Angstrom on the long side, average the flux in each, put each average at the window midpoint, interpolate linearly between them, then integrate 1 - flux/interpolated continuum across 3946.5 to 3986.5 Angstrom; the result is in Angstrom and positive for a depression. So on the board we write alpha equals 9.1 Angstrom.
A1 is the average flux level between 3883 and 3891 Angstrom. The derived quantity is 13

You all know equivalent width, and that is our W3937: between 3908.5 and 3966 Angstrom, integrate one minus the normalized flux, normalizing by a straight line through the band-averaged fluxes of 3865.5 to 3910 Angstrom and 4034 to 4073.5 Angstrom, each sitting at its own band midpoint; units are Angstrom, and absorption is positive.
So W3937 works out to 9.5 Angstrom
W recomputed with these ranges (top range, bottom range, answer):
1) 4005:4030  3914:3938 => 1.97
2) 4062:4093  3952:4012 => 1.35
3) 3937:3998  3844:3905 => 1.27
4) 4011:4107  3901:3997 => 1.63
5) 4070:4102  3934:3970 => 1.95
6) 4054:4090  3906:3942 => 1.83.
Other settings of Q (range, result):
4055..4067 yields 22.4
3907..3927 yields 16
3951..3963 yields 14.8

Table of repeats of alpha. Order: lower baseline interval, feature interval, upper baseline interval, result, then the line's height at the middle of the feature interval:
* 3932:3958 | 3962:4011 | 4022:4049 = 0.3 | 17.3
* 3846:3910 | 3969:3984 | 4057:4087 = 2.7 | 17.5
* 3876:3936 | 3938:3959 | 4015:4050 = 3.3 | 16.8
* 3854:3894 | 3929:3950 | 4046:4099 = 5.9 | 15.2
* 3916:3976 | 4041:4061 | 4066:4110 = -3.8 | 19.3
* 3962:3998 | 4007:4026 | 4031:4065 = -3.6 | 19.5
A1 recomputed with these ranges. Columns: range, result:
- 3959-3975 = 9.48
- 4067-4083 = 22.2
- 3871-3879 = 10.8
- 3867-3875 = 11.4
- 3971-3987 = 16.4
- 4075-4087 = 22.1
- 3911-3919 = 19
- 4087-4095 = 23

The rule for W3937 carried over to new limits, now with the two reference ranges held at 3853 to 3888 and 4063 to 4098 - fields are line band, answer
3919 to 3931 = 1.9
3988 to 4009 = -4.7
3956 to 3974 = 6.1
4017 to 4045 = -5.0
